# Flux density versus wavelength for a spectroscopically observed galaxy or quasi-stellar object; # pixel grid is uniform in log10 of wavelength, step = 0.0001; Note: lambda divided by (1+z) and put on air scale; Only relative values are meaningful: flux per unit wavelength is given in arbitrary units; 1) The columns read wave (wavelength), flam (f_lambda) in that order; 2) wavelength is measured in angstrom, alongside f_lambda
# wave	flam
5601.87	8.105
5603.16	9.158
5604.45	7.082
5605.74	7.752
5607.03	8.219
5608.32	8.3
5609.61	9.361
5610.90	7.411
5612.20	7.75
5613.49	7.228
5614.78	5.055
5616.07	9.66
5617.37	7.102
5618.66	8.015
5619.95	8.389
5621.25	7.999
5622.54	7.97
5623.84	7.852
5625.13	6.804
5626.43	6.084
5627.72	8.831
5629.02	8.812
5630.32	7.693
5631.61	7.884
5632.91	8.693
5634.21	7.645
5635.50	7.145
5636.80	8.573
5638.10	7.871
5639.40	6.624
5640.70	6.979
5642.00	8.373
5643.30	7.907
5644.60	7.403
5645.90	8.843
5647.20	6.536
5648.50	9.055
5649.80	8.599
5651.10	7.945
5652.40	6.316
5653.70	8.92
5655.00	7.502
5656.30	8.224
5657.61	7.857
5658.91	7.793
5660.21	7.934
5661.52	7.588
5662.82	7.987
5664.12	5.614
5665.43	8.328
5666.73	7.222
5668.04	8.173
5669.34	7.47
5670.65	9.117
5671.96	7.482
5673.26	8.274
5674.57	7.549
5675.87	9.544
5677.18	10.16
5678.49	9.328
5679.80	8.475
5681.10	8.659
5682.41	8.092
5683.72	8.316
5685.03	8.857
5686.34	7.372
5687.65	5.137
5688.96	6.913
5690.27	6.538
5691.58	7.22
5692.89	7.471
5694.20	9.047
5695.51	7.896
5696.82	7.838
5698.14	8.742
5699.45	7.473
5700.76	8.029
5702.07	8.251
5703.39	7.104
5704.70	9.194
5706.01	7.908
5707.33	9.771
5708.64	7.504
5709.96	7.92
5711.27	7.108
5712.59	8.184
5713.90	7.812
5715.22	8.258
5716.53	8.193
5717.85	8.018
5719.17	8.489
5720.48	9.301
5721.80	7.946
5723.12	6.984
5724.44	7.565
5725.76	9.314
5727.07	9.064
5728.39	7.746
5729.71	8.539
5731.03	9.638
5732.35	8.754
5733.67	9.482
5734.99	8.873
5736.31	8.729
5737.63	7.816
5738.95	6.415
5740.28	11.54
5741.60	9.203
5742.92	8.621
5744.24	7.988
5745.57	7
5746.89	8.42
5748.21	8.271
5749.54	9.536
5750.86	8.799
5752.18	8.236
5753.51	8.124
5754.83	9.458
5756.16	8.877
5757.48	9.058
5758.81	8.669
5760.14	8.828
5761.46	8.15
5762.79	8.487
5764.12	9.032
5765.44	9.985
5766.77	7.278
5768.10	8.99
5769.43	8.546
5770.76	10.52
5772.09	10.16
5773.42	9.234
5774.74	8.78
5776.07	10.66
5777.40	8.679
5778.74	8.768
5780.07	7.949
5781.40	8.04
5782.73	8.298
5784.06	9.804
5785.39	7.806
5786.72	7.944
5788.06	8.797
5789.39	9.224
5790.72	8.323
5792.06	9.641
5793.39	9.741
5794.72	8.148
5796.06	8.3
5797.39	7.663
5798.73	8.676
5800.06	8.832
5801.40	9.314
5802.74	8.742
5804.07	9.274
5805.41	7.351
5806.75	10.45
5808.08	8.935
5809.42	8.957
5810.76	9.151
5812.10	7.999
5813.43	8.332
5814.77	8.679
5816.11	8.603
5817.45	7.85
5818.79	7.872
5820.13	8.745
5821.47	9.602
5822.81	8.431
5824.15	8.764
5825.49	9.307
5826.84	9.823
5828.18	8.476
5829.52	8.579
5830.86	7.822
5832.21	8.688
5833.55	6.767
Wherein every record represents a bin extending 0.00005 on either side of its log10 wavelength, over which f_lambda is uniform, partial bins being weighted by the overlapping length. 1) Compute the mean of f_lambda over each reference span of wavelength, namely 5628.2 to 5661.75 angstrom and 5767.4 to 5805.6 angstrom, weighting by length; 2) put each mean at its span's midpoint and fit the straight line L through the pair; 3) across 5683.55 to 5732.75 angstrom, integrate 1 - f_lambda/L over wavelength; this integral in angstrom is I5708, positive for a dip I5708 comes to 1.7 angstrom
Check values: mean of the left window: 7.88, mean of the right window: 8.85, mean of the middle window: 8.03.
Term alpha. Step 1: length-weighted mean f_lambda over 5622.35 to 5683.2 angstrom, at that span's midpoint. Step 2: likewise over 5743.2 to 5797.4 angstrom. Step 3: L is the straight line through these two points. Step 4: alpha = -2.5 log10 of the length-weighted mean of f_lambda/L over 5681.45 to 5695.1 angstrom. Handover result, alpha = 0.09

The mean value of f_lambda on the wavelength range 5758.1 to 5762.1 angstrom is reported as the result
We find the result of 8.55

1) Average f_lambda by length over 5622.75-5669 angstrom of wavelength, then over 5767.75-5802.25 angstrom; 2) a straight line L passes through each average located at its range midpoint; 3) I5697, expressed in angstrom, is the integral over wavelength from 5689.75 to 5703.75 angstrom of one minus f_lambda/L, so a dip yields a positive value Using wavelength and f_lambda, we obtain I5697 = 0.62 angstrom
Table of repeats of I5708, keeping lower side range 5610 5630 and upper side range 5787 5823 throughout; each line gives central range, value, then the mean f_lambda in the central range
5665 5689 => -0.5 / 8.16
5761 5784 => -1.1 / 8.94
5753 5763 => -0.3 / 8.73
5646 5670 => 0.4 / 7.75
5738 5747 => -0.1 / 8.43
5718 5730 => -0.1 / 8.31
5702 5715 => 0.2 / 8.07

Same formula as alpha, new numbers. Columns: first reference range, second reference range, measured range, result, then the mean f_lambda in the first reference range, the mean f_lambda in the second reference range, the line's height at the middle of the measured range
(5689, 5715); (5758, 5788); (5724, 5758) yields -0.030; 7.93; 8.84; 8.43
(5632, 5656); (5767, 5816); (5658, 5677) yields 0.010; 7.84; 8.84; 8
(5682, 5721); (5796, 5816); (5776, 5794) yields -0.026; 7.93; 8.72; 8.56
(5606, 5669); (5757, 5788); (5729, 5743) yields -0.039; 7.79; 8.85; 8.56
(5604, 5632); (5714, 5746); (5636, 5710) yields 0.025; 7.79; 8.48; 8.13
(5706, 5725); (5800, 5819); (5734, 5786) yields -0.050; 8.07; 8.7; 8.37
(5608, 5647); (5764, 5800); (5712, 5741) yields -0.002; 7.79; 8.85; 8.47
